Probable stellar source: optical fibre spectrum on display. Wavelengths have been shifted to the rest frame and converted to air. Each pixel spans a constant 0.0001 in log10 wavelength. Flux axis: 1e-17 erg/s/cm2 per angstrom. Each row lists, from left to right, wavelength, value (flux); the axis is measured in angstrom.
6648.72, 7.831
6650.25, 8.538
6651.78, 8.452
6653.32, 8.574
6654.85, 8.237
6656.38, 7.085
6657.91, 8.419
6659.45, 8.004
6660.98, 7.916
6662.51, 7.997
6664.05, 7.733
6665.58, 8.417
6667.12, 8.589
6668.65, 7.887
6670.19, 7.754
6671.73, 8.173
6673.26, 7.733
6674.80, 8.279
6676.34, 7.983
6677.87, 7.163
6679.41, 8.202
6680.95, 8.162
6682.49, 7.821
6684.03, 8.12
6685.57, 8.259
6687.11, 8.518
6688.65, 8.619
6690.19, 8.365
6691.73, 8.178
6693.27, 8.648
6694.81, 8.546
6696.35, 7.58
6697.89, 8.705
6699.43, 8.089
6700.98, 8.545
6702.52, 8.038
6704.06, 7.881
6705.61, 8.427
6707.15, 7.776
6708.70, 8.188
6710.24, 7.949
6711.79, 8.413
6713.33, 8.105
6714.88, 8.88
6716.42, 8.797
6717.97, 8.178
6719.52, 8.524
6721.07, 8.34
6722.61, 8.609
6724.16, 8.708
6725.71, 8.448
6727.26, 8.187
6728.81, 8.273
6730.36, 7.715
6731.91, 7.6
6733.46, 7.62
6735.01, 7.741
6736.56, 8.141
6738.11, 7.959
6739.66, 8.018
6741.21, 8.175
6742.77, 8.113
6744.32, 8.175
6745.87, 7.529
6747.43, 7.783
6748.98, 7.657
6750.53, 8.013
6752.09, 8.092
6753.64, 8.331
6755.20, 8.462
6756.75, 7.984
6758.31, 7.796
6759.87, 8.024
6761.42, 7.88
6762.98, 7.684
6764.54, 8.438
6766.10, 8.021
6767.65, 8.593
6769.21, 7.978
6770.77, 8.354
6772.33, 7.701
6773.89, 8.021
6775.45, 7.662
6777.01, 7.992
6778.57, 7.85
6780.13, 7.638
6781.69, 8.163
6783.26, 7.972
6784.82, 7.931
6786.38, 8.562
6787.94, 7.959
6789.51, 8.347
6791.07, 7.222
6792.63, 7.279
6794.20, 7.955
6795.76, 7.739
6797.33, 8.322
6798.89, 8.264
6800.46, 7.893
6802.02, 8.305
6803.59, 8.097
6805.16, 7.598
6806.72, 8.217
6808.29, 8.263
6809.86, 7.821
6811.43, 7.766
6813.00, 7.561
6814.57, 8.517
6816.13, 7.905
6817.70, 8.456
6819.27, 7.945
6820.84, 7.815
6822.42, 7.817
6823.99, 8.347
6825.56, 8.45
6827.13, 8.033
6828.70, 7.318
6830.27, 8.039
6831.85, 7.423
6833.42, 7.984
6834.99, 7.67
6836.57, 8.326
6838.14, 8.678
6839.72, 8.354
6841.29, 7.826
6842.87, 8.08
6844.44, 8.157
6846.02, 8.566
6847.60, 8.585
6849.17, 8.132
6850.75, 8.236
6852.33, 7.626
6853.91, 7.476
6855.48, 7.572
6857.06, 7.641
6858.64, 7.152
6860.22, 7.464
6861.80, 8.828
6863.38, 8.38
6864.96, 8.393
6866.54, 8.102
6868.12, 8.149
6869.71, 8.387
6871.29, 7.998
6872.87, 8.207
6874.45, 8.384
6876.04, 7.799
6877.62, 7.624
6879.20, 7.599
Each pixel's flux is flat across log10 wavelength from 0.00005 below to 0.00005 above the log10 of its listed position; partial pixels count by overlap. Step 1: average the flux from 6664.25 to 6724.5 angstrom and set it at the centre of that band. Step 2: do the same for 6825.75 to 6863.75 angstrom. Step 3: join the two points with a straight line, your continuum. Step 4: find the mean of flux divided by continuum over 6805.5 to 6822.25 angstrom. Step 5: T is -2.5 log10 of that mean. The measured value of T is 0.004 mag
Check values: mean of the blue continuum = 8.23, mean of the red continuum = 7.98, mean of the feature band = 8.01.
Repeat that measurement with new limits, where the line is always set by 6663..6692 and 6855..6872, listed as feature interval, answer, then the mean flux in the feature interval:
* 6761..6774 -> 0.00 mag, 8.08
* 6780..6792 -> 0.01 mag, 7.98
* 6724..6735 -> 0.01 mag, 8.02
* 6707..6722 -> -0.03 mag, 8.34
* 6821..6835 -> 0.02 mag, 7.91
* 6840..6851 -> -0.03 mag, 8.23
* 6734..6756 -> 0.01 mag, 8.01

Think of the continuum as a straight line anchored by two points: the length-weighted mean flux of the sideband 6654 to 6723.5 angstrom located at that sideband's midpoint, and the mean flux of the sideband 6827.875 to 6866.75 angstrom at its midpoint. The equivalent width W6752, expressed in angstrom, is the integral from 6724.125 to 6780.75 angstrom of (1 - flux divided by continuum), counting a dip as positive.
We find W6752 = 0.7 angstrom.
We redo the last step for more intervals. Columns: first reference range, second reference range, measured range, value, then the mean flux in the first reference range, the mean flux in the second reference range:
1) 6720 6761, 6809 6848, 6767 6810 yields 0.35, 8.06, 8.05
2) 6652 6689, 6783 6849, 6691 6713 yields -0.41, 8.07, 8.04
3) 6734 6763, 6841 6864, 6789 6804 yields 0.10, 7.98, 7.98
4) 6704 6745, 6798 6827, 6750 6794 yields 0.65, 8.19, 8.06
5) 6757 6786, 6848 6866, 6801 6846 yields -0.50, 7.99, 7.92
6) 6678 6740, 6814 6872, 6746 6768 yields 0.34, 8.21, 8.05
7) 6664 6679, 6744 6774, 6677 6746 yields -1.54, 7.99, 8.02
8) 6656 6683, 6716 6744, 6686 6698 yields -0.49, 7.98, 8.17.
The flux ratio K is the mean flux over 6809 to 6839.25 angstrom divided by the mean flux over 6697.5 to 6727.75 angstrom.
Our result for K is 1.0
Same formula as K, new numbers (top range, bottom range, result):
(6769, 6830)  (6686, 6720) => 0.96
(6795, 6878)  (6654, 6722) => 0.98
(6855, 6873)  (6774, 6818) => 1.01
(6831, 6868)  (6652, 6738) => 0.98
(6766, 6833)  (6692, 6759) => 0.98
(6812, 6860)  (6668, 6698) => 0.98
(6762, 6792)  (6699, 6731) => 0.96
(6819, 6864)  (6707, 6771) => 0.98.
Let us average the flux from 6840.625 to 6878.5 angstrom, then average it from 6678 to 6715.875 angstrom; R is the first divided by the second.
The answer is 0.98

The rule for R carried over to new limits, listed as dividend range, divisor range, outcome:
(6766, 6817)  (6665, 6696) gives 0.98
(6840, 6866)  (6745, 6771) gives 1.00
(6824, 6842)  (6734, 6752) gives 1.01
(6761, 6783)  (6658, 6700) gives 0.98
